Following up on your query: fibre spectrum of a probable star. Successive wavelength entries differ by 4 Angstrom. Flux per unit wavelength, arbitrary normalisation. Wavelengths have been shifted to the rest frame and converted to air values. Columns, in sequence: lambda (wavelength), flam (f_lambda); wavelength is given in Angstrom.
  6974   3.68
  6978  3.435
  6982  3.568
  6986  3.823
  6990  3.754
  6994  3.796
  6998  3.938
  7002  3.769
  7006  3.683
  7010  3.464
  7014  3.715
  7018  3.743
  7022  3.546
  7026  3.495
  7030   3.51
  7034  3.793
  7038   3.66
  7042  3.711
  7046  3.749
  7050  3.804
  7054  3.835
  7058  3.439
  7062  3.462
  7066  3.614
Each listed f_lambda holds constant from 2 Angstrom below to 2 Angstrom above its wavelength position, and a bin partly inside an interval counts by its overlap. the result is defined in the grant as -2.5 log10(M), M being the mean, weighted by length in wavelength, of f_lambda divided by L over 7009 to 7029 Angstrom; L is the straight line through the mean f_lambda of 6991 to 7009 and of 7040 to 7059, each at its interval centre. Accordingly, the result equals 0.047 mag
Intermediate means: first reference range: 3.78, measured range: 3.59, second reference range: 3.72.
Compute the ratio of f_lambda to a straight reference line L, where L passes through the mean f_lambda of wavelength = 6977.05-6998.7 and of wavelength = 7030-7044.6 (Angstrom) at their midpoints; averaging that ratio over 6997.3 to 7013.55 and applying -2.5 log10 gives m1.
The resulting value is 0.00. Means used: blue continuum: 3.72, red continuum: 3.69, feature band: 3.7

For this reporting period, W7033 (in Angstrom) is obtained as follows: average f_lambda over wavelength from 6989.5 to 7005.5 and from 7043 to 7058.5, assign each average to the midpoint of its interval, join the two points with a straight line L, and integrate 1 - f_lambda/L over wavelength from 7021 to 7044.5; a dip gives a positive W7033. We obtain 0.83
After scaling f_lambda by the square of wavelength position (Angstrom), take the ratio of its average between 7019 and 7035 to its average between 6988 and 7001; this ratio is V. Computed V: 0.95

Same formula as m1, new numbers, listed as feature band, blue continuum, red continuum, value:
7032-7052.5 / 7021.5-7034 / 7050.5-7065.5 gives -0.049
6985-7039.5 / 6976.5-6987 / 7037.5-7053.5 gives -0.007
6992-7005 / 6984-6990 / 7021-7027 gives -0.032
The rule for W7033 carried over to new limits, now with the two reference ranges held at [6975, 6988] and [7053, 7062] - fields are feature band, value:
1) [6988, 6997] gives -0.46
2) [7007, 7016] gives 0.00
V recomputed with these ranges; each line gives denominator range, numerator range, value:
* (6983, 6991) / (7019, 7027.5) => 0.95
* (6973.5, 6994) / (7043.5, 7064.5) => 1.02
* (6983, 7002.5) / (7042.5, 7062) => 0.98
